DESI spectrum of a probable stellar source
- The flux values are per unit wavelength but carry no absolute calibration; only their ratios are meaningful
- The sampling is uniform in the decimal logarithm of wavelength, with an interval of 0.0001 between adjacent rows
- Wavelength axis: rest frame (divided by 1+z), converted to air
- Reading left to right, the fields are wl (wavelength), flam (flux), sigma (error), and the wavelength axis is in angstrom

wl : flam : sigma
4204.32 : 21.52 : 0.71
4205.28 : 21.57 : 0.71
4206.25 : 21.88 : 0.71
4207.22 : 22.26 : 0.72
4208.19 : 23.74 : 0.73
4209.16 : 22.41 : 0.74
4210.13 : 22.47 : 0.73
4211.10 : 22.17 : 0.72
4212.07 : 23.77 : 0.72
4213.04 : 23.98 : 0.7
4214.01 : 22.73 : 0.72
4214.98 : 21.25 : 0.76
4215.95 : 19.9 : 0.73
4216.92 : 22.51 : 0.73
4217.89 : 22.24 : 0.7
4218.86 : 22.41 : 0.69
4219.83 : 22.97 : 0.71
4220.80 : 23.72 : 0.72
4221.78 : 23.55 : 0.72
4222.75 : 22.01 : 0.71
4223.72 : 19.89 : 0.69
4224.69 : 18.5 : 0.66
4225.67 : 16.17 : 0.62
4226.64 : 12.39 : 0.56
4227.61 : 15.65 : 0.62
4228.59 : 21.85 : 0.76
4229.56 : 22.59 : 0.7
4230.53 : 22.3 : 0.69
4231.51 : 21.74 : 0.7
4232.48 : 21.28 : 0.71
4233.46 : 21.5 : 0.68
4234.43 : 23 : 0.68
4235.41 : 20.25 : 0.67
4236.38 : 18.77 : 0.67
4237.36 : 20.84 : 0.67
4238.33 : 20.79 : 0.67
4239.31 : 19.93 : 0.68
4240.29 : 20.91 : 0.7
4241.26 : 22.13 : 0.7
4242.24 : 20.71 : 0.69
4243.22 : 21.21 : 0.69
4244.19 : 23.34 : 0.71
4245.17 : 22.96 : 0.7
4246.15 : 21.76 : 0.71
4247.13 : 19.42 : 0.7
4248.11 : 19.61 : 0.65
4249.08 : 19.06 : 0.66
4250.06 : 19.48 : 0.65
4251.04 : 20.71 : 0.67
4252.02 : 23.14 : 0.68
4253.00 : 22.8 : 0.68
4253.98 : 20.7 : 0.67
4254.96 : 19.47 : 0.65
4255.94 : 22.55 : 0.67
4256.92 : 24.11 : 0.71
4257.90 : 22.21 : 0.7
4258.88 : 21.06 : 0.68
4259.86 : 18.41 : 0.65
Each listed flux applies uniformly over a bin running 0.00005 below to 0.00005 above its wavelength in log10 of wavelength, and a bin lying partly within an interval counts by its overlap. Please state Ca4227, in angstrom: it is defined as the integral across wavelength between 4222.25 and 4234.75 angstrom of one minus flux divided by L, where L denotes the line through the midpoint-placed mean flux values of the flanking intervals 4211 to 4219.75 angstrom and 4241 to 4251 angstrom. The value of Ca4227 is 1.1 angstrom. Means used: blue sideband 22.4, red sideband 20.9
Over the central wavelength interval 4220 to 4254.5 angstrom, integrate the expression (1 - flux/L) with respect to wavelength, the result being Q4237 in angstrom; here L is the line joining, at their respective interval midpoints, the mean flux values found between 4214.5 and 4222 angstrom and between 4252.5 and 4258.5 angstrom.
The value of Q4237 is 2.2 angstrom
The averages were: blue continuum 22.3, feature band 20.7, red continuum 22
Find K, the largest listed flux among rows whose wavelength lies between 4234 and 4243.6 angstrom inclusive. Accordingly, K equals 23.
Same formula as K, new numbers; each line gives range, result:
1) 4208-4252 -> 23.98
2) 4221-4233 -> 23.55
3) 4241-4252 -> 23.34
